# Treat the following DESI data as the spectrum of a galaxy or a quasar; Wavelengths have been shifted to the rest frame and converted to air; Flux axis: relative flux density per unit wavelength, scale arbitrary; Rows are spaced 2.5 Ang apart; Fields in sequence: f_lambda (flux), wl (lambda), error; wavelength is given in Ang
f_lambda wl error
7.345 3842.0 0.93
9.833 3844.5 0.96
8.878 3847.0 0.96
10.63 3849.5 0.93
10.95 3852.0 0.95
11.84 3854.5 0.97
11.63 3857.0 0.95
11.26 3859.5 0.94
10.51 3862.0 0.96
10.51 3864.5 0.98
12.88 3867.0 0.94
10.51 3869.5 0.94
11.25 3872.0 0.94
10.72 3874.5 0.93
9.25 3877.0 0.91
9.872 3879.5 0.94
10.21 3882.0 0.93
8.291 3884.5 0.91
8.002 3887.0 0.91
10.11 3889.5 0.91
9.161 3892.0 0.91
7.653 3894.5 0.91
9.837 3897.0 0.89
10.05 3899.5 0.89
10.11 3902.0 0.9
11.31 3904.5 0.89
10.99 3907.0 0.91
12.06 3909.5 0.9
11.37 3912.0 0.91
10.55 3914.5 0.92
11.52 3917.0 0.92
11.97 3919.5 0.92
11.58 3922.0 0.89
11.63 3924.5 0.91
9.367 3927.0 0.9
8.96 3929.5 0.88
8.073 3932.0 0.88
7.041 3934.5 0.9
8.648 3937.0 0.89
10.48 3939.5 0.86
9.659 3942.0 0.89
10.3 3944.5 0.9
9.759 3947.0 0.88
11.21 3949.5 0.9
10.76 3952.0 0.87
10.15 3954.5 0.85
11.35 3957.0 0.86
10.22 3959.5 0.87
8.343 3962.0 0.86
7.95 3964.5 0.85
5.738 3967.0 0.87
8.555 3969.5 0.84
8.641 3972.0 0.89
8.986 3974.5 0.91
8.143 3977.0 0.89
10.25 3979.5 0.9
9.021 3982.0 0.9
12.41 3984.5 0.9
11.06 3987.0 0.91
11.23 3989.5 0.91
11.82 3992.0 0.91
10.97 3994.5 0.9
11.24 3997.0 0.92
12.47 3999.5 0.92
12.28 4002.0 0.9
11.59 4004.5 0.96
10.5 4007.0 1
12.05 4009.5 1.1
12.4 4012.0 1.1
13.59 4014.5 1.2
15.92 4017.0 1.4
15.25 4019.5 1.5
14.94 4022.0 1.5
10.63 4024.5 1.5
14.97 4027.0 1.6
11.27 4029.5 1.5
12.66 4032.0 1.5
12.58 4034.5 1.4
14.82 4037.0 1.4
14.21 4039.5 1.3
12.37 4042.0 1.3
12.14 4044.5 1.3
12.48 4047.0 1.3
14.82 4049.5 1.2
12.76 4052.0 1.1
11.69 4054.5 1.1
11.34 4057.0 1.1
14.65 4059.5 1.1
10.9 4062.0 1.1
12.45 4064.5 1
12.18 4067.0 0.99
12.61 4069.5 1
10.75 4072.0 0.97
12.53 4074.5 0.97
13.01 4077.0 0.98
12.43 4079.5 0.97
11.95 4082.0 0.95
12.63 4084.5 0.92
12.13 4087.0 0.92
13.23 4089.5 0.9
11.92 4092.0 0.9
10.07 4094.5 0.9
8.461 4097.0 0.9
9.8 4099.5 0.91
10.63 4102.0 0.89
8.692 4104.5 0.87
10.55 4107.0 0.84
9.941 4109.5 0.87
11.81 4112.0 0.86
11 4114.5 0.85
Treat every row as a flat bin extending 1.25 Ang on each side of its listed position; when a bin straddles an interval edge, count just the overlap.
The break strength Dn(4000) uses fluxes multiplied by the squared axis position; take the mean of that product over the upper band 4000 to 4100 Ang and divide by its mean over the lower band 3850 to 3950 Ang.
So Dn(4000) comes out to 1.31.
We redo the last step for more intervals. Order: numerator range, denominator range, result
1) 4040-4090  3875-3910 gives 1.39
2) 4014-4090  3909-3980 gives 1.40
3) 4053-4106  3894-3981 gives 1.27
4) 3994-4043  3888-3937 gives 1.34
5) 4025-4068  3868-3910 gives 1.39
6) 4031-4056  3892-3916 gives 1.35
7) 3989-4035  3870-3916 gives 1.33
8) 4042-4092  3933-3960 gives 1.33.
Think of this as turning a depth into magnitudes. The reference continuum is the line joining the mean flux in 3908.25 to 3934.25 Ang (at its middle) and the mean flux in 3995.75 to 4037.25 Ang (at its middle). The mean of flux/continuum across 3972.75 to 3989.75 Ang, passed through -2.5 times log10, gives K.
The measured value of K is 0.19 mag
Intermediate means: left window 10.6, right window 12.8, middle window 10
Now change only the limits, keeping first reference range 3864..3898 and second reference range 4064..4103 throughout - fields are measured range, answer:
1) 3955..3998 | 0.10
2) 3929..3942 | 0.19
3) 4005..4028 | -0.20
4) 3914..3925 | -0.13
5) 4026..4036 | -0.15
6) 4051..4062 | -0.09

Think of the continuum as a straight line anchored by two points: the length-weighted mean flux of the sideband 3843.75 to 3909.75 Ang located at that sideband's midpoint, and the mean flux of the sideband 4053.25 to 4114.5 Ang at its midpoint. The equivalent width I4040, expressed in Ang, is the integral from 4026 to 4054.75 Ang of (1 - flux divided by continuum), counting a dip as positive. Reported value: -4.7 Ang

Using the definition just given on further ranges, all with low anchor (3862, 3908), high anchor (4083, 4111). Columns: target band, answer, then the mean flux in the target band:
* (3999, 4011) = -1.5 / 11.7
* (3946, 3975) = 2.8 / 9.31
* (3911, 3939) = 0.3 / 10.1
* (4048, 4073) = -4.2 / 12.4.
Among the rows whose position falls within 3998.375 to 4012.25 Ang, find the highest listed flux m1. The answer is 12.47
